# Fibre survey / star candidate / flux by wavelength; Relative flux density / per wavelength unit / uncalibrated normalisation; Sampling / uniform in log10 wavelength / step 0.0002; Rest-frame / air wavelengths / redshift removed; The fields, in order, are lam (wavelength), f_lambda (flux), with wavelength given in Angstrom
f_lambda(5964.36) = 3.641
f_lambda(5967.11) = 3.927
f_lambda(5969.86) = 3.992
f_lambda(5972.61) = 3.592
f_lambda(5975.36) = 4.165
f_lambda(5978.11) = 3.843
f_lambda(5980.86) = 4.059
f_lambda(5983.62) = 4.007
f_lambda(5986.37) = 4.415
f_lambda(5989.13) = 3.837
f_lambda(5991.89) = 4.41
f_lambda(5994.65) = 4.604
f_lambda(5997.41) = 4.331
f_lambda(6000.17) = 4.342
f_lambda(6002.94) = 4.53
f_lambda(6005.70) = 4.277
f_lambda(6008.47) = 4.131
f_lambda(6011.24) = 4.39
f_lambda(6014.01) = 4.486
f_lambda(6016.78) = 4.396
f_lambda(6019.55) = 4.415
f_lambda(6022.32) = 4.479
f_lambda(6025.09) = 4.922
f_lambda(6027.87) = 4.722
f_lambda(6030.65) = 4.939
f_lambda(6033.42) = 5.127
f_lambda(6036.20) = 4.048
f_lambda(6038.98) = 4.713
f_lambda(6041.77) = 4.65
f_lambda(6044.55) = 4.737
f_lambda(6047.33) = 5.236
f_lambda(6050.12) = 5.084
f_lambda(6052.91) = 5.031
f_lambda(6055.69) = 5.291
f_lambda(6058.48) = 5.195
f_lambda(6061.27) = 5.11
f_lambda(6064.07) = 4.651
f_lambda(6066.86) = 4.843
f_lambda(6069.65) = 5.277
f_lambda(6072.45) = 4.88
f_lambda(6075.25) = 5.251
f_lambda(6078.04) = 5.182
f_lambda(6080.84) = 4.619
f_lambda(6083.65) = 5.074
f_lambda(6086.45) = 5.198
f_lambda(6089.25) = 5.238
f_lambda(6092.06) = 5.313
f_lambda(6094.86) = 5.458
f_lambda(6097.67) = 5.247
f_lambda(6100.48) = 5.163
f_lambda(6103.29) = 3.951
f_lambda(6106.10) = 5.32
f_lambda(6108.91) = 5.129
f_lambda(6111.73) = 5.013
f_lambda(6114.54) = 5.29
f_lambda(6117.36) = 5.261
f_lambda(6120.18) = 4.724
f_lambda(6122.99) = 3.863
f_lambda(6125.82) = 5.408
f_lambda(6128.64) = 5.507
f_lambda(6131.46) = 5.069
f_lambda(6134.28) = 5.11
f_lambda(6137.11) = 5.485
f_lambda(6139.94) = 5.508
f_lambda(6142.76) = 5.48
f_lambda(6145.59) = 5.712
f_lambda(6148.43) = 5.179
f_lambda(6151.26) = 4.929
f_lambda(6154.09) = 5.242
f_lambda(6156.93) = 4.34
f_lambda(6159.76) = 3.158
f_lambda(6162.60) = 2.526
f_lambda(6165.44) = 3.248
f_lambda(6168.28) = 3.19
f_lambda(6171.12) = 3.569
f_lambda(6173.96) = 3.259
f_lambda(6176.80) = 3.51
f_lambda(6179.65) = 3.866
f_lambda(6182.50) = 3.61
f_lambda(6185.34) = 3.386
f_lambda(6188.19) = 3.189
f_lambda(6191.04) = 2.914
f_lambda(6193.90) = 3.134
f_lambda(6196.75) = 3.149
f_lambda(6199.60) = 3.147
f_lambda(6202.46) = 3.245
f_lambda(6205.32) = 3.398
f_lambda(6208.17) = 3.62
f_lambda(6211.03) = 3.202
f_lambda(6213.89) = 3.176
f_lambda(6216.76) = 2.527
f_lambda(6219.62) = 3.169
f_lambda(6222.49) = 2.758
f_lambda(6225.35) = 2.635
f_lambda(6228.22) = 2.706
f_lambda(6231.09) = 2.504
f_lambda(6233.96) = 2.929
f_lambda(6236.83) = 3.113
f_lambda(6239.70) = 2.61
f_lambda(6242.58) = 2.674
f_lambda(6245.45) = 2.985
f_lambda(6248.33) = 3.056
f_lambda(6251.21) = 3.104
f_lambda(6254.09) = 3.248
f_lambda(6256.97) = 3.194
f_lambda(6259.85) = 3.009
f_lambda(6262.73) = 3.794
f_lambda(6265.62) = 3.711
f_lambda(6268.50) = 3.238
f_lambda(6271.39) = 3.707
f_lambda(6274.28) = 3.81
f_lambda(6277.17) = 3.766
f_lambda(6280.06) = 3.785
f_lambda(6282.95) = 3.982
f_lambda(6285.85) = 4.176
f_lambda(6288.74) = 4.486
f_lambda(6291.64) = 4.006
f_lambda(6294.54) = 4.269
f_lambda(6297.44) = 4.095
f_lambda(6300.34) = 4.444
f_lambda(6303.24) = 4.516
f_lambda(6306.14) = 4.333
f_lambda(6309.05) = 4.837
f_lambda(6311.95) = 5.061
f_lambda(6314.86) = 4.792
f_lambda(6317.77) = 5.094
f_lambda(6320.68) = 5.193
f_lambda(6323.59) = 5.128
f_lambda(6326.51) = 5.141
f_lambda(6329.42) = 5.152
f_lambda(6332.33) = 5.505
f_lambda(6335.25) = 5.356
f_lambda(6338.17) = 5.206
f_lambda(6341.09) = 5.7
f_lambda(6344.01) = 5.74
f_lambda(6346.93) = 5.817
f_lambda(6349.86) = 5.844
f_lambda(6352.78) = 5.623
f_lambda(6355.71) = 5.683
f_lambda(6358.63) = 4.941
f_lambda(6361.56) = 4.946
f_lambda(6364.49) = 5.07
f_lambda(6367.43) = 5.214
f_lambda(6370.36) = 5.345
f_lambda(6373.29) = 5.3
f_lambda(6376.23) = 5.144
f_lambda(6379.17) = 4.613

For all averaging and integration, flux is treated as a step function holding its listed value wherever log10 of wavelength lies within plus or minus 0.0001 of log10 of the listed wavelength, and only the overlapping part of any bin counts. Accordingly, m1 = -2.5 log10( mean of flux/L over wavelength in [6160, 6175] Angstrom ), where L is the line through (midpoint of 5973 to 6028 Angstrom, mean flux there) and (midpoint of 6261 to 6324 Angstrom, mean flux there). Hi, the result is 0.33 mag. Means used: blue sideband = 4.32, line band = 3.16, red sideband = 4.26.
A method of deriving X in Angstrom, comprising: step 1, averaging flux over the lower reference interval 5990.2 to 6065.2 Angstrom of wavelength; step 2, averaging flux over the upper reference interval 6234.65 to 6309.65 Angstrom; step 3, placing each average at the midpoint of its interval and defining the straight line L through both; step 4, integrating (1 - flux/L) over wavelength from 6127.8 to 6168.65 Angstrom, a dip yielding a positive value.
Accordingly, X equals -4.7 Angstrom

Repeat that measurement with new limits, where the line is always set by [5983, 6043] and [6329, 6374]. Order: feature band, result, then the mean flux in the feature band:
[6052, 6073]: -2.0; 5.04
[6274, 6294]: 4.6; 4.02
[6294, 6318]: 3.1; 4.59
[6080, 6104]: -2.0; 5.07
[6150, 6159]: 0.3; 4.71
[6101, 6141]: -2.3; 5.04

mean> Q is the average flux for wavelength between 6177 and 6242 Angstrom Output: 3.09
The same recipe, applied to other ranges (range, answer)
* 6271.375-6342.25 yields 4.64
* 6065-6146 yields 5.11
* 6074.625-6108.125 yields 5.08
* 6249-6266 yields 3.31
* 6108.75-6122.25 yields 5.02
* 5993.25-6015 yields 4.38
